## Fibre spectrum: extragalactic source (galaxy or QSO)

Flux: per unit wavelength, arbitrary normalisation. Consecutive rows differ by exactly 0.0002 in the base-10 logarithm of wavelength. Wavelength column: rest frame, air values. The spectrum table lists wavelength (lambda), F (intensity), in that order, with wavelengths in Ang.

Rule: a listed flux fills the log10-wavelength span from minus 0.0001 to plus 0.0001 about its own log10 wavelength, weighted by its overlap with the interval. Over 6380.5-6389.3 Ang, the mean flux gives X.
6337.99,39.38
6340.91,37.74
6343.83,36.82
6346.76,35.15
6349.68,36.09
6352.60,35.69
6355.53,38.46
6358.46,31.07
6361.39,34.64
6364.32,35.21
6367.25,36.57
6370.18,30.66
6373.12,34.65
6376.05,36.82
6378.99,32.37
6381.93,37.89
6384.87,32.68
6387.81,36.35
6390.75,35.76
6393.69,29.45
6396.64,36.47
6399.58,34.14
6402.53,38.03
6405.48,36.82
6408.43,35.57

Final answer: 35.6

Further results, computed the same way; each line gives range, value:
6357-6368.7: 34.4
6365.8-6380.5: 34.2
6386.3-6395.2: 33.9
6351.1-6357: 37.1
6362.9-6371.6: 34.2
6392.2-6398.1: 33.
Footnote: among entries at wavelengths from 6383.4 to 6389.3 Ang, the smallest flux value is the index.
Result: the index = 32.68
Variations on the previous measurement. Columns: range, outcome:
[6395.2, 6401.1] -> 34.14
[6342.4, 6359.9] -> 31.07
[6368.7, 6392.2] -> 30.66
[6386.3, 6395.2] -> 29.45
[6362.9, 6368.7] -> 35.21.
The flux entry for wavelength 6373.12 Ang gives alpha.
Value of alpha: 34.65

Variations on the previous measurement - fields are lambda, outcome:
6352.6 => 35.69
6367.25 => 36.57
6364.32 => 35.21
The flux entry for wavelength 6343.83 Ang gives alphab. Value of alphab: 36.82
